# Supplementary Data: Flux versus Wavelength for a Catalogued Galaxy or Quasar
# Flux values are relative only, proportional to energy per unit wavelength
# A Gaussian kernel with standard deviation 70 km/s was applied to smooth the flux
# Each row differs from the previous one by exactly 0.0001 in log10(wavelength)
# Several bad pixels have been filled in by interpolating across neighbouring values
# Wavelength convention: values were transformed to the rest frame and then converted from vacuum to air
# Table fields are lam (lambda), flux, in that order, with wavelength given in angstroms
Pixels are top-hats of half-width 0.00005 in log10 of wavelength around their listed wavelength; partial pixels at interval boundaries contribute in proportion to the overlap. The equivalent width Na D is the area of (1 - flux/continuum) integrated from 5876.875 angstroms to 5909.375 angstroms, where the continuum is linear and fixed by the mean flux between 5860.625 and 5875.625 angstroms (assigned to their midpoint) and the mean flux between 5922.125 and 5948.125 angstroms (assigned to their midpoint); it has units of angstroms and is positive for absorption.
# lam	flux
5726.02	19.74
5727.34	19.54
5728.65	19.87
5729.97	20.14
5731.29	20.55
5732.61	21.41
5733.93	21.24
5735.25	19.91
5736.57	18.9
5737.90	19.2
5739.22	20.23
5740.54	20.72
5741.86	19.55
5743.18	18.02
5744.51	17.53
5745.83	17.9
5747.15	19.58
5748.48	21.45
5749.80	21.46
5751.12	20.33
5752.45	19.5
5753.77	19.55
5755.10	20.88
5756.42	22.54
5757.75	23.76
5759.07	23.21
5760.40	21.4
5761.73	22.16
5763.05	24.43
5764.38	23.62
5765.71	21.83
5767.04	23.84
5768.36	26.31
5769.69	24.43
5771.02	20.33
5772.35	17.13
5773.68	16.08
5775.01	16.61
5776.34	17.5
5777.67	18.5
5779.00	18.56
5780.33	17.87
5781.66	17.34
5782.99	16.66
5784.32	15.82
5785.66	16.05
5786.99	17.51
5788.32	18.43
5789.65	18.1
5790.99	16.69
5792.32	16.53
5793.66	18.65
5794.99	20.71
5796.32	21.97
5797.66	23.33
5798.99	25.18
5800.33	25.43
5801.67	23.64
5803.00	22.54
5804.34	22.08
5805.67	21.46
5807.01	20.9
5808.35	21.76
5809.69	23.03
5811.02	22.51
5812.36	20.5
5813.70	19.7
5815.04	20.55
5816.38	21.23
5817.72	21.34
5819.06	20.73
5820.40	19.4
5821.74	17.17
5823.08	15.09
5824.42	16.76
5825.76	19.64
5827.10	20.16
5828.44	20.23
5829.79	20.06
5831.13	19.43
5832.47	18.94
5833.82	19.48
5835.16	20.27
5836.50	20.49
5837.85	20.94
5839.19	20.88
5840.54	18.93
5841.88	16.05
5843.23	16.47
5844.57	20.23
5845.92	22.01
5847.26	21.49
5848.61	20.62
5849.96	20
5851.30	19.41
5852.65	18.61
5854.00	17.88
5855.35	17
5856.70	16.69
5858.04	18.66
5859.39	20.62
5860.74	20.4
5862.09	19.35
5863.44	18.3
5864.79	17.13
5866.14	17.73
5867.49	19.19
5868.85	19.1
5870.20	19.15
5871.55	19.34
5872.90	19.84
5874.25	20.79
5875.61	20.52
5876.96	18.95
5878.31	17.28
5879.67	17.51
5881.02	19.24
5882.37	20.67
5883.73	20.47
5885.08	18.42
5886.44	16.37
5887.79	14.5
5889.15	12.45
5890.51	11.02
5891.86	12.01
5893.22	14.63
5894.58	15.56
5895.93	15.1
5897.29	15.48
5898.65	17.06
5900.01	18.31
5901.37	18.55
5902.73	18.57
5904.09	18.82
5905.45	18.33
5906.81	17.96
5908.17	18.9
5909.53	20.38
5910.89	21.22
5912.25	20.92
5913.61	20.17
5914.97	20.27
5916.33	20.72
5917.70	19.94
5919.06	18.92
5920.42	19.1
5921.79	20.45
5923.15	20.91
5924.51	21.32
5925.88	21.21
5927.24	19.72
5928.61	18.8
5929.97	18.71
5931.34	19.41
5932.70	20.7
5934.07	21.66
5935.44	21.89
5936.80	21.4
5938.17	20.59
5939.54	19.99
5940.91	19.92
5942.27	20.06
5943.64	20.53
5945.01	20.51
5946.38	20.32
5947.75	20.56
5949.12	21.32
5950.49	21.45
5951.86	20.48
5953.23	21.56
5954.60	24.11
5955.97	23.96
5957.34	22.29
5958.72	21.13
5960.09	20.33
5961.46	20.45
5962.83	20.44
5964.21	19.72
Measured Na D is 4.4 angstroms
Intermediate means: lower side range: 19.1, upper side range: 20.4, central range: 16.9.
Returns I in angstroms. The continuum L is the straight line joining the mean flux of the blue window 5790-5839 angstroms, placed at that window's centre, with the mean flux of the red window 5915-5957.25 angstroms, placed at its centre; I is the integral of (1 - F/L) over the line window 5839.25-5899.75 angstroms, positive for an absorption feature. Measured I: 7.5 angstroms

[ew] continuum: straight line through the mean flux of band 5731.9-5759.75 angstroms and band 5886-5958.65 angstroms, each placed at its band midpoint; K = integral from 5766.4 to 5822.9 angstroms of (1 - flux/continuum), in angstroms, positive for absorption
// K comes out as -0.07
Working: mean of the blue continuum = 20.3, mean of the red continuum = 19.3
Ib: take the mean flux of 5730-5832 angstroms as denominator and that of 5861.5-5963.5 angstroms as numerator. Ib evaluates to 1.0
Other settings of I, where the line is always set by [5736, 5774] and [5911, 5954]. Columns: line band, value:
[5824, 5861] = 2.4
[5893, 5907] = 2.3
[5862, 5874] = 1.0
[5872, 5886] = 0.9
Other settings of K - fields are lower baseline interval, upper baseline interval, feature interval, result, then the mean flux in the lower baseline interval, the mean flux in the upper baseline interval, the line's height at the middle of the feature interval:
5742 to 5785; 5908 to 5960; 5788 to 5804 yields -0.58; 20.2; 20.7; 20.3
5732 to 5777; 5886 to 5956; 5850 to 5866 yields 0.92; 20.7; 19.1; 19.7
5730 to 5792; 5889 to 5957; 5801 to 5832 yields -1.12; 19.9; 19.4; 19.7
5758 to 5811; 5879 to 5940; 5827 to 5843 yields 0.16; 20.5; 18.6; 19.7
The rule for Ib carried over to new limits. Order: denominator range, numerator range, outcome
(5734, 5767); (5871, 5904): 0.83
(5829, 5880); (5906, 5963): 1.07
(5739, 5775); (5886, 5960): 0.92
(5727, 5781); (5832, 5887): 0.94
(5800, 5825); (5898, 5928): 0.94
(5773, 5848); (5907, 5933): 1.02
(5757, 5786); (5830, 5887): 0.95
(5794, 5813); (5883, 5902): 0.70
